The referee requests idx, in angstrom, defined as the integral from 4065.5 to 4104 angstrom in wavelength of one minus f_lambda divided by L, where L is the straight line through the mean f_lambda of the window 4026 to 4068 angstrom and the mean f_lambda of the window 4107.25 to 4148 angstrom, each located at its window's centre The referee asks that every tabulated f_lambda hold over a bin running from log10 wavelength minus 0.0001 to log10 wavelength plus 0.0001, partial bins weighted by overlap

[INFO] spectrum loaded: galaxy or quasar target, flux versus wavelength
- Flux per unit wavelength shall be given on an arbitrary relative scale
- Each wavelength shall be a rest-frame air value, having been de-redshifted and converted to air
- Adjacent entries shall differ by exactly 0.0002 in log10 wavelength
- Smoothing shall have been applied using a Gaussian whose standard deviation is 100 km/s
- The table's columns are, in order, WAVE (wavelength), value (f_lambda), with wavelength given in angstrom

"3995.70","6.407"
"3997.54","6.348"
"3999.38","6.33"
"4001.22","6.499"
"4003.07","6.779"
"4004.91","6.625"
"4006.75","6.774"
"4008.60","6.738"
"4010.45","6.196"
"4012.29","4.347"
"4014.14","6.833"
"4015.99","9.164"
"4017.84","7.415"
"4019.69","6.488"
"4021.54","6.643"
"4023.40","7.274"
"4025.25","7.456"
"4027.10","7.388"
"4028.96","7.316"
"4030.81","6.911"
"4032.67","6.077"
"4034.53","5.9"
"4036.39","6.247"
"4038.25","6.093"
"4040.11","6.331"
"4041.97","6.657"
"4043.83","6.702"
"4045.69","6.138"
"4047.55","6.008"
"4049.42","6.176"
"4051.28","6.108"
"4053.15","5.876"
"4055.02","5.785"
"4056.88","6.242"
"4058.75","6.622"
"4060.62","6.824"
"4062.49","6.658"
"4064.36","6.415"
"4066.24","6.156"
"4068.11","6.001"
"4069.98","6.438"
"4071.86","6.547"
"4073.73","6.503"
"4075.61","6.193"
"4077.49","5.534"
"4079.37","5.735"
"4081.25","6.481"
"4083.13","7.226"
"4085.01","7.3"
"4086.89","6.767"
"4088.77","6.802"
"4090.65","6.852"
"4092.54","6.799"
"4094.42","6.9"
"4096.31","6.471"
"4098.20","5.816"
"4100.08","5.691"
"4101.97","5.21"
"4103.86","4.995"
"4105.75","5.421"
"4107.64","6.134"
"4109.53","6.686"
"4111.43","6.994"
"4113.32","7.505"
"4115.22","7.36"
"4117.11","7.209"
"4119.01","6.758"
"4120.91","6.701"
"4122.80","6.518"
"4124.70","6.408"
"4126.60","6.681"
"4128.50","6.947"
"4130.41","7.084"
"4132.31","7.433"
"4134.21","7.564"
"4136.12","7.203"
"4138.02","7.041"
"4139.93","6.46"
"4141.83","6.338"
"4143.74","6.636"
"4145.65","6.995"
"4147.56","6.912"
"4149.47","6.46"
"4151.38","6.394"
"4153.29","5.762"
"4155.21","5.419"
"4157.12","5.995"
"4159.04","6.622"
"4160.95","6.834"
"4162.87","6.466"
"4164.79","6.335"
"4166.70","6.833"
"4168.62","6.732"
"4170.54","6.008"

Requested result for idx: 1.7 angstrom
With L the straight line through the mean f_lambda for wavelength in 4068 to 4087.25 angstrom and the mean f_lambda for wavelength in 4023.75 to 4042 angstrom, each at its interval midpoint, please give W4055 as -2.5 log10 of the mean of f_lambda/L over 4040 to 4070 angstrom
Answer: 0.042 mag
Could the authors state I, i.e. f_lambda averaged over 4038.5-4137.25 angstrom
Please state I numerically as 6.49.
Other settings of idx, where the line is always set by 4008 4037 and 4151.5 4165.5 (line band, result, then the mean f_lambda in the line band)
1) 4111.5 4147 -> -3.4 angstrom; 6.94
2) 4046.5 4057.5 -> 1.0 angstrom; 6.03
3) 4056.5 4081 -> 1.1 angstrom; 6.3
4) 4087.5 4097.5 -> -0.4 angstrom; 6.74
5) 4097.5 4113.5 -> 1.1 angstrom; 5.99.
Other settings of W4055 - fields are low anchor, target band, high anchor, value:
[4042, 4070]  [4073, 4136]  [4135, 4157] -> -0.03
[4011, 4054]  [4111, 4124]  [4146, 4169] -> -0.09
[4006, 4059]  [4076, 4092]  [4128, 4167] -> 0.00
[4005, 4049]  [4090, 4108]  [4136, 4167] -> 0.09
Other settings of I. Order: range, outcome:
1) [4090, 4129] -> 6.47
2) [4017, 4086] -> 6.48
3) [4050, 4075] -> 6.32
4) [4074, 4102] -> 6.43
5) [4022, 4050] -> 6.58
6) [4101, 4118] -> 6.39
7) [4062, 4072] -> 6.34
